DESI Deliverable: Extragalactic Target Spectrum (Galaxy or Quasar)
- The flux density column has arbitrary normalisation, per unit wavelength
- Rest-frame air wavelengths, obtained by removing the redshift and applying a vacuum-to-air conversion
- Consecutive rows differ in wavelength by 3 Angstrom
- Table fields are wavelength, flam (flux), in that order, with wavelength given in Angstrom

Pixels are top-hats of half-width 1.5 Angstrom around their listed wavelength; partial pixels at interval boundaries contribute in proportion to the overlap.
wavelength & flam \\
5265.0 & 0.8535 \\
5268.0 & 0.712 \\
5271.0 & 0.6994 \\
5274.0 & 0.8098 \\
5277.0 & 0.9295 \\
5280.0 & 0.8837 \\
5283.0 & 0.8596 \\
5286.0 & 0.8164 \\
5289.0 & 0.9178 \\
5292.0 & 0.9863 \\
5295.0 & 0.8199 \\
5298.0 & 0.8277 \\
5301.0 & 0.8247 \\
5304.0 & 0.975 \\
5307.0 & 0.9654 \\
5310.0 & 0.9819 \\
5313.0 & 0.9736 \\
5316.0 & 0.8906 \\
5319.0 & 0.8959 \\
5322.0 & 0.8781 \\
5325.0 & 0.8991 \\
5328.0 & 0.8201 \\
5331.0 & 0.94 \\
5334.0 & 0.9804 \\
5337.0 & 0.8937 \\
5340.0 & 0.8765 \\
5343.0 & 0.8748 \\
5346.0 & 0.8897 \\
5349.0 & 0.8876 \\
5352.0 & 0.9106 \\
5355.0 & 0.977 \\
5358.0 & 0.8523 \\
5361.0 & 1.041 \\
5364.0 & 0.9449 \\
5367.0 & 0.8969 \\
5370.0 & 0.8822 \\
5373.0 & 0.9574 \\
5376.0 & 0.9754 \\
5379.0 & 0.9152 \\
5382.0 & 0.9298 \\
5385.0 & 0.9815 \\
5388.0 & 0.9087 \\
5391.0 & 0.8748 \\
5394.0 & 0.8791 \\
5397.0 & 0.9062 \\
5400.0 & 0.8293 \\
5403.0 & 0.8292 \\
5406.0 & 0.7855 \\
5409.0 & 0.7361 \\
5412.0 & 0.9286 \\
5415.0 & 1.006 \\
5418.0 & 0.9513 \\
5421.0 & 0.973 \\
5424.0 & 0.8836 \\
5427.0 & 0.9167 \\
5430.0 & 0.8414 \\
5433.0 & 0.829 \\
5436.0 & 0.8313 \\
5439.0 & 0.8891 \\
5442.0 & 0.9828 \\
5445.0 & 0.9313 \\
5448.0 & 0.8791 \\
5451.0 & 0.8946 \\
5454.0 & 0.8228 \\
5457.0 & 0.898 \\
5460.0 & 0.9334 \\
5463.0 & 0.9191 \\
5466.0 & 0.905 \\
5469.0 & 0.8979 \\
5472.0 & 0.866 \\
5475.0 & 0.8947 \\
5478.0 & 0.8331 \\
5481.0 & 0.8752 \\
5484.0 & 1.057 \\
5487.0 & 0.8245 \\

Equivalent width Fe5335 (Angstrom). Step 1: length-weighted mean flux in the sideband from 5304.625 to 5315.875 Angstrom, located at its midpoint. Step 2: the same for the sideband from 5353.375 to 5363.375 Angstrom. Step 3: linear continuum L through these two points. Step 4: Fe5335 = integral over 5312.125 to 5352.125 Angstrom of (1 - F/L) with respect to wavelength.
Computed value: 2.52 Angstrom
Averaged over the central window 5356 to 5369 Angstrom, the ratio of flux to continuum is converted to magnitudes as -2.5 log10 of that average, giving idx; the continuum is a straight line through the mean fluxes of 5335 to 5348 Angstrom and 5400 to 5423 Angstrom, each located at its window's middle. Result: -0.06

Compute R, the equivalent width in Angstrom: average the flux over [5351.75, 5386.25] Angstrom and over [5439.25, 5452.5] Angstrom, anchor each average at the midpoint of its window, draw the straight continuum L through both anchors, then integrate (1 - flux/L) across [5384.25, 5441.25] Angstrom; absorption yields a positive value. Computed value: 2.7 Angstrom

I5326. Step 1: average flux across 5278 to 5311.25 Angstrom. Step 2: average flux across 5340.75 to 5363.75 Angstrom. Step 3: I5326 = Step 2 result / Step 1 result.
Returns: 1.03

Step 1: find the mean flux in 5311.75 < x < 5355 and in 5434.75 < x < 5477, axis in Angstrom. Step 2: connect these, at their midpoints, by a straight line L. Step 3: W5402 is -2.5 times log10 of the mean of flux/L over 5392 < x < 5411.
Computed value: 0.08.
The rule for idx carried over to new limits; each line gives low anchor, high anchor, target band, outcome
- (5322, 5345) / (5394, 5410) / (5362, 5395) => -0.09 mag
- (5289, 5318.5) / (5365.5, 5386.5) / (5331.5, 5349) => 0.02 mag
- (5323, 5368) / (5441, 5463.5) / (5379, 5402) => 0.01 mag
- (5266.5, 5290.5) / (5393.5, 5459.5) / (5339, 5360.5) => -0.06 mag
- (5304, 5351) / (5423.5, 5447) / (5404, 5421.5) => 0.00 mag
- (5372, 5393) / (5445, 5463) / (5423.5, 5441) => 0.05 mag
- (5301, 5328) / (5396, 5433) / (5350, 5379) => -0.04 mag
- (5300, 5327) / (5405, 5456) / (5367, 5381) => -0.03 mag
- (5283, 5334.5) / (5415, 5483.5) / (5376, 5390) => -0.04 mag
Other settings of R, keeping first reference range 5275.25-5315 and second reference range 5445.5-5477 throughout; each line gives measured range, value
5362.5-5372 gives -0.1 Angstrom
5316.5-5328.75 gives 0.3 Angstrom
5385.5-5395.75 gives 0.0 Angstrom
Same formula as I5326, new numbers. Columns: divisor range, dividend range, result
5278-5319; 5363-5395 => 1.02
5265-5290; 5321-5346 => 1.08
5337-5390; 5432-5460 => 0.96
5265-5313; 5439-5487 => 1.04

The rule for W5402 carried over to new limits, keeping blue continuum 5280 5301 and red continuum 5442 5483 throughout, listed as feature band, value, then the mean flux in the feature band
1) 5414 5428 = -0.068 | 0.945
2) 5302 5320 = -0.088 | 0.945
